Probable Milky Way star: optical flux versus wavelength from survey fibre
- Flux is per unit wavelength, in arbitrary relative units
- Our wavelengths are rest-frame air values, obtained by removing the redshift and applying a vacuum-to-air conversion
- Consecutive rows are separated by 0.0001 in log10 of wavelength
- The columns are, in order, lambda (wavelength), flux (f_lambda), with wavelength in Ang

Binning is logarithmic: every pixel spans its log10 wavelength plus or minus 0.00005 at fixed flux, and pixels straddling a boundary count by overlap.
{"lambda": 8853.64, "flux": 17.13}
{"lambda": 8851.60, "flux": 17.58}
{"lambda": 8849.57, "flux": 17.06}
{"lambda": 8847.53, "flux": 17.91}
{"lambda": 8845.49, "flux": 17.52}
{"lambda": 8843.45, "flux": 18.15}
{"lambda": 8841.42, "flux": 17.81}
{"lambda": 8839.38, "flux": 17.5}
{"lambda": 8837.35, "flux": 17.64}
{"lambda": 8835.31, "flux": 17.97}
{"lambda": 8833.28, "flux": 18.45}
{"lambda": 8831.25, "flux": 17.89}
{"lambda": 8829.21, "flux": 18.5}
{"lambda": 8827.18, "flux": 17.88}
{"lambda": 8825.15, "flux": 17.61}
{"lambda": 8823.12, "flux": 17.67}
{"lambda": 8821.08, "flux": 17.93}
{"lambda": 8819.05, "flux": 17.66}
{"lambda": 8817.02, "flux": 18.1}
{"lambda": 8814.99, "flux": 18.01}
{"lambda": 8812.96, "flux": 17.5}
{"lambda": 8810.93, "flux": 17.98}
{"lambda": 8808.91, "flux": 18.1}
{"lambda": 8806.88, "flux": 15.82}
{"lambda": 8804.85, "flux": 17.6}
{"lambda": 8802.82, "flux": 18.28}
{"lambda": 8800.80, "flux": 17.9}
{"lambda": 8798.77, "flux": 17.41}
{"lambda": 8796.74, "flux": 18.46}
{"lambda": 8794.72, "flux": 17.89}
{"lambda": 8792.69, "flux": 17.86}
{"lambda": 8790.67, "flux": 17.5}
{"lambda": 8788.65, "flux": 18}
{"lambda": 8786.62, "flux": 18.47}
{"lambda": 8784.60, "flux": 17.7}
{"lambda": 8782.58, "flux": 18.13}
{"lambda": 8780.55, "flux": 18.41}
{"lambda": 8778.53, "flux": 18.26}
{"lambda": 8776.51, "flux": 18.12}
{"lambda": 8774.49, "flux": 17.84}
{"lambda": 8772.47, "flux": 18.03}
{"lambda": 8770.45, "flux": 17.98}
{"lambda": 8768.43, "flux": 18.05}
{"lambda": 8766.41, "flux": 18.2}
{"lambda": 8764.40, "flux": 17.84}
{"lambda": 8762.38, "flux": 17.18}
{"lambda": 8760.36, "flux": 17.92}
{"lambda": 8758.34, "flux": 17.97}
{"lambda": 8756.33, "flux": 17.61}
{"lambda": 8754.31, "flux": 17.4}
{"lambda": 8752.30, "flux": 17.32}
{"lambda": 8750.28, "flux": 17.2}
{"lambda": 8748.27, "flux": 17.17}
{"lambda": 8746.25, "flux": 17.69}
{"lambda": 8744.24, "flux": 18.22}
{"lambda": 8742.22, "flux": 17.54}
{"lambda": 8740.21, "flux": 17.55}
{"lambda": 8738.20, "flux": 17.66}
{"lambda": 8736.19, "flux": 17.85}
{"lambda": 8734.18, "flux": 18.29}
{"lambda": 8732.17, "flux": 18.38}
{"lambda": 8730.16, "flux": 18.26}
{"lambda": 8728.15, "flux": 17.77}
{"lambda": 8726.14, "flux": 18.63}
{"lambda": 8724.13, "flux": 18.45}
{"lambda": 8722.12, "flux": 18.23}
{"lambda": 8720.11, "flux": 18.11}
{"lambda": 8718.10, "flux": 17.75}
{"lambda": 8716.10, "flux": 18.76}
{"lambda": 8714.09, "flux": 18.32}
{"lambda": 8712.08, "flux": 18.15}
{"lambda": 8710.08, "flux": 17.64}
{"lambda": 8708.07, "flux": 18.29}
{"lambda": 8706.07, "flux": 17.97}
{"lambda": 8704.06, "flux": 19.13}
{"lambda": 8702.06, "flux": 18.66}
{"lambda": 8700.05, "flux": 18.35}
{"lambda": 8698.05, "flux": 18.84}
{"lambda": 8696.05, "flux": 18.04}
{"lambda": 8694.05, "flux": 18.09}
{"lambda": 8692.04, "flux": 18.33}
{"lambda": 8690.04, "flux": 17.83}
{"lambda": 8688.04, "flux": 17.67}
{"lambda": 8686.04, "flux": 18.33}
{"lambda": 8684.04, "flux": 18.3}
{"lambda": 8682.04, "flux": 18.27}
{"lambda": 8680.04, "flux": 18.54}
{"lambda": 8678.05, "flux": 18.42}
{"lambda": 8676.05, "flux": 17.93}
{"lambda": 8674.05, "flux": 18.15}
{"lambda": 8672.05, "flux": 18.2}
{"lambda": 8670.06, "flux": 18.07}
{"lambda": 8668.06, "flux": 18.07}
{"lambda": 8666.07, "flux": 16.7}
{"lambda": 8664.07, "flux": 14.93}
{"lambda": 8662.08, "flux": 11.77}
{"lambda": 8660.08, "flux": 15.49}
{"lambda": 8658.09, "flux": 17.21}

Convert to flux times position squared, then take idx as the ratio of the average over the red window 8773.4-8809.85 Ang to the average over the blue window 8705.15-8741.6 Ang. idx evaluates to 1.00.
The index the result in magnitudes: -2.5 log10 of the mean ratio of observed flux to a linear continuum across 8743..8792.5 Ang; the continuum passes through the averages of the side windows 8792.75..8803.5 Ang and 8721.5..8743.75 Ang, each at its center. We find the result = 0.01 mag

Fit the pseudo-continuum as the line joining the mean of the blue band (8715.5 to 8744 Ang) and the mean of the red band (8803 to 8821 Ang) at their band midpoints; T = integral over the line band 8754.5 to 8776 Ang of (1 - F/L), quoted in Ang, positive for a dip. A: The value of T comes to 0.1 Ang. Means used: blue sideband 18.1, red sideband 17.6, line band 17.9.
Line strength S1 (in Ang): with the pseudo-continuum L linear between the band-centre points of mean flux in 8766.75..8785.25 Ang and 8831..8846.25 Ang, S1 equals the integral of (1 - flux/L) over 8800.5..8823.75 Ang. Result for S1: 0.3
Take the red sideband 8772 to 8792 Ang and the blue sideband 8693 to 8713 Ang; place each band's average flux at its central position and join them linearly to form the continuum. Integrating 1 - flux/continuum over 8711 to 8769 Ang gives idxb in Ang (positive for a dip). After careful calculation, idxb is 0.9 Ang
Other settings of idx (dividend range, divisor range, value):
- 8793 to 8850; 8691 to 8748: 1.00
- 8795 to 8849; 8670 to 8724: 1.00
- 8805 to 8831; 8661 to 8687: 1.06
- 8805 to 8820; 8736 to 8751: 1.02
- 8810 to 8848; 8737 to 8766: 1.03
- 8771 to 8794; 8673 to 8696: 1.02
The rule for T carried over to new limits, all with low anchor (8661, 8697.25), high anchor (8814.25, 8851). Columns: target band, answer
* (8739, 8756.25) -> 0.2 Ang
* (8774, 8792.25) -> -0.3 Ang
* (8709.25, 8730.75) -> -0.7 Ang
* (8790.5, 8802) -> -0.1 Ang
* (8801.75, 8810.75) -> 0.1 Ang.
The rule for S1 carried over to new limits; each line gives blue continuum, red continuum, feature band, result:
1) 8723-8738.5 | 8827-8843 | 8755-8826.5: 0.82 Ang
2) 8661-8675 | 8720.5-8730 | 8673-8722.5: -2.34 Ang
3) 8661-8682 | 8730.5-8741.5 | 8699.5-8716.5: -0.72 Ang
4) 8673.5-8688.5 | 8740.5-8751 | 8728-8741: -0.22 Ang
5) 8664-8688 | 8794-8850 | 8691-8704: -0.38 Ang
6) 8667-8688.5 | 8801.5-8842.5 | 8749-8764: 0.38 Ang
